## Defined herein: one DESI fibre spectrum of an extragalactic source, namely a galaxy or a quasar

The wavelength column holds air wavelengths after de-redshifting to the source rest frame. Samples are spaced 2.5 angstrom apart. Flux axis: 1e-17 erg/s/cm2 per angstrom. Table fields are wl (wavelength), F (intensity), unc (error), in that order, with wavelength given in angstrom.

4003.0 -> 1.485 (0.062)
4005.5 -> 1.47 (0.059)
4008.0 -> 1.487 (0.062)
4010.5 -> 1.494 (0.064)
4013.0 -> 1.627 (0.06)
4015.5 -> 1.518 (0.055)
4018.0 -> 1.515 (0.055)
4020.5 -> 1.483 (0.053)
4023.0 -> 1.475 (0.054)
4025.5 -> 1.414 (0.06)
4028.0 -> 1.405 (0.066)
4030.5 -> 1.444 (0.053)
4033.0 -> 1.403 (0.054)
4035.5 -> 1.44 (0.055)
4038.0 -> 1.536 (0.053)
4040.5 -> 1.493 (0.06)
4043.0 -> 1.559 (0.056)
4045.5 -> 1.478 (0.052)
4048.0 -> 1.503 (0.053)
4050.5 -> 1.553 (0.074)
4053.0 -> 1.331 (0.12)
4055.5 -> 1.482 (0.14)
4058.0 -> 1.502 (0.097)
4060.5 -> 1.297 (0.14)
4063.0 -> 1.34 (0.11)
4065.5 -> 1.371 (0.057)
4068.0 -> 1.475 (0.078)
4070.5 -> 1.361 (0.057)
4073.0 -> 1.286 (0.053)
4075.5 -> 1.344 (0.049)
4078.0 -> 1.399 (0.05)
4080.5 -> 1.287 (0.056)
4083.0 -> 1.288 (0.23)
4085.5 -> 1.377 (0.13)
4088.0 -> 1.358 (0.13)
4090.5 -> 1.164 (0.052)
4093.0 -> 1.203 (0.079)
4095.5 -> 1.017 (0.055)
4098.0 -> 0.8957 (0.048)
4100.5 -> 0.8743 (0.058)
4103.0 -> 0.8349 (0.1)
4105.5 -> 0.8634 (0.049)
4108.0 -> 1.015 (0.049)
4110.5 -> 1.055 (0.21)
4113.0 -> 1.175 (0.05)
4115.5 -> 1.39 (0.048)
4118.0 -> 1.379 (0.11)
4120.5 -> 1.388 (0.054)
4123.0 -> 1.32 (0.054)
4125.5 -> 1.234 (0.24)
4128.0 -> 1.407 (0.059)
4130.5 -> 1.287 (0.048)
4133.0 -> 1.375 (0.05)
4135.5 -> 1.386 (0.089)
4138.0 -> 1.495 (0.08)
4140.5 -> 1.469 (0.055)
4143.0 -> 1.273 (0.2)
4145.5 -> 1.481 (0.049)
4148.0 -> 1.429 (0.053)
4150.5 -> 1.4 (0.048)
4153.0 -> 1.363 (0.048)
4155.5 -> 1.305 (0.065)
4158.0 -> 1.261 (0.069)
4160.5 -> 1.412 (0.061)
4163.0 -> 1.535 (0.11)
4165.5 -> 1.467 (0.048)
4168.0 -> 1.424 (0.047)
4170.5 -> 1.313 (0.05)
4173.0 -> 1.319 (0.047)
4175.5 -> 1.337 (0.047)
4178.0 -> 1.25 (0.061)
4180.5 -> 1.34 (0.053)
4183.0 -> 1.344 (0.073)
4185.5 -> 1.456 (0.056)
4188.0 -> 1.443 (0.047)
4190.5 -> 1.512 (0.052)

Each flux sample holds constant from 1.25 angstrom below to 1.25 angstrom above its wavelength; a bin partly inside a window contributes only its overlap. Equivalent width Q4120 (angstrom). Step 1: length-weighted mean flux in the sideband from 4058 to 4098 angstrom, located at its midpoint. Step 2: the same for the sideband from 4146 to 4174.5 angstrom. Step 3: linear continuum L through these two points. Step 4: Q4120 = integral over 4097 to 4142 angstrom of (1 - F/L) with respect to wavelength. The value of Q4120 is 4.3 angstrom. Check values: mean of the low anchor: 1.3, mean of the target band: 1.22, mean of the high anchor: 1.39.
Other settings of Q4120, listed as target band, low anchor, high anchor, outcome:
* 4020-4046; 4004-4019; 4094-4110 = -1.71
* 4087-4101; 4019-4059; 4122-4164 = 3.25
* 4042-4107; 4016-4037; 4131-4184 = 6.46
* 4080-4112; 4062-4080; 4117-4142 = 6.49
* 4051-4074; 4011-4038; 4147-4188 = 0.95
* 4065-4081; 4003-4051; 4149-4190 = 0.98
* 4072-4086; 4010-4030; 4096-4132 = -0.57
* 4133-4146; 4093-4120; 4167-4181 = -2.38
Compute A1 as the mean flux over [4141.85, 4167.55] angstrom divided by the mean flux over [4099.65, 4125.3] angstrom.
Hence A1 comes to 1.23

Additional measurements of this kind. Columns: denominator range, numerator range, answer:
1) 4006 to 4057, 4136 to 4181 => 0.93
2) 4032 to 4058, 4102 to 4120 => 0.76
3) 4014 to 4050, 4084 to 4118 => 0.75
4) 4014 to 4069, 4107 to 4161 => 0.91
